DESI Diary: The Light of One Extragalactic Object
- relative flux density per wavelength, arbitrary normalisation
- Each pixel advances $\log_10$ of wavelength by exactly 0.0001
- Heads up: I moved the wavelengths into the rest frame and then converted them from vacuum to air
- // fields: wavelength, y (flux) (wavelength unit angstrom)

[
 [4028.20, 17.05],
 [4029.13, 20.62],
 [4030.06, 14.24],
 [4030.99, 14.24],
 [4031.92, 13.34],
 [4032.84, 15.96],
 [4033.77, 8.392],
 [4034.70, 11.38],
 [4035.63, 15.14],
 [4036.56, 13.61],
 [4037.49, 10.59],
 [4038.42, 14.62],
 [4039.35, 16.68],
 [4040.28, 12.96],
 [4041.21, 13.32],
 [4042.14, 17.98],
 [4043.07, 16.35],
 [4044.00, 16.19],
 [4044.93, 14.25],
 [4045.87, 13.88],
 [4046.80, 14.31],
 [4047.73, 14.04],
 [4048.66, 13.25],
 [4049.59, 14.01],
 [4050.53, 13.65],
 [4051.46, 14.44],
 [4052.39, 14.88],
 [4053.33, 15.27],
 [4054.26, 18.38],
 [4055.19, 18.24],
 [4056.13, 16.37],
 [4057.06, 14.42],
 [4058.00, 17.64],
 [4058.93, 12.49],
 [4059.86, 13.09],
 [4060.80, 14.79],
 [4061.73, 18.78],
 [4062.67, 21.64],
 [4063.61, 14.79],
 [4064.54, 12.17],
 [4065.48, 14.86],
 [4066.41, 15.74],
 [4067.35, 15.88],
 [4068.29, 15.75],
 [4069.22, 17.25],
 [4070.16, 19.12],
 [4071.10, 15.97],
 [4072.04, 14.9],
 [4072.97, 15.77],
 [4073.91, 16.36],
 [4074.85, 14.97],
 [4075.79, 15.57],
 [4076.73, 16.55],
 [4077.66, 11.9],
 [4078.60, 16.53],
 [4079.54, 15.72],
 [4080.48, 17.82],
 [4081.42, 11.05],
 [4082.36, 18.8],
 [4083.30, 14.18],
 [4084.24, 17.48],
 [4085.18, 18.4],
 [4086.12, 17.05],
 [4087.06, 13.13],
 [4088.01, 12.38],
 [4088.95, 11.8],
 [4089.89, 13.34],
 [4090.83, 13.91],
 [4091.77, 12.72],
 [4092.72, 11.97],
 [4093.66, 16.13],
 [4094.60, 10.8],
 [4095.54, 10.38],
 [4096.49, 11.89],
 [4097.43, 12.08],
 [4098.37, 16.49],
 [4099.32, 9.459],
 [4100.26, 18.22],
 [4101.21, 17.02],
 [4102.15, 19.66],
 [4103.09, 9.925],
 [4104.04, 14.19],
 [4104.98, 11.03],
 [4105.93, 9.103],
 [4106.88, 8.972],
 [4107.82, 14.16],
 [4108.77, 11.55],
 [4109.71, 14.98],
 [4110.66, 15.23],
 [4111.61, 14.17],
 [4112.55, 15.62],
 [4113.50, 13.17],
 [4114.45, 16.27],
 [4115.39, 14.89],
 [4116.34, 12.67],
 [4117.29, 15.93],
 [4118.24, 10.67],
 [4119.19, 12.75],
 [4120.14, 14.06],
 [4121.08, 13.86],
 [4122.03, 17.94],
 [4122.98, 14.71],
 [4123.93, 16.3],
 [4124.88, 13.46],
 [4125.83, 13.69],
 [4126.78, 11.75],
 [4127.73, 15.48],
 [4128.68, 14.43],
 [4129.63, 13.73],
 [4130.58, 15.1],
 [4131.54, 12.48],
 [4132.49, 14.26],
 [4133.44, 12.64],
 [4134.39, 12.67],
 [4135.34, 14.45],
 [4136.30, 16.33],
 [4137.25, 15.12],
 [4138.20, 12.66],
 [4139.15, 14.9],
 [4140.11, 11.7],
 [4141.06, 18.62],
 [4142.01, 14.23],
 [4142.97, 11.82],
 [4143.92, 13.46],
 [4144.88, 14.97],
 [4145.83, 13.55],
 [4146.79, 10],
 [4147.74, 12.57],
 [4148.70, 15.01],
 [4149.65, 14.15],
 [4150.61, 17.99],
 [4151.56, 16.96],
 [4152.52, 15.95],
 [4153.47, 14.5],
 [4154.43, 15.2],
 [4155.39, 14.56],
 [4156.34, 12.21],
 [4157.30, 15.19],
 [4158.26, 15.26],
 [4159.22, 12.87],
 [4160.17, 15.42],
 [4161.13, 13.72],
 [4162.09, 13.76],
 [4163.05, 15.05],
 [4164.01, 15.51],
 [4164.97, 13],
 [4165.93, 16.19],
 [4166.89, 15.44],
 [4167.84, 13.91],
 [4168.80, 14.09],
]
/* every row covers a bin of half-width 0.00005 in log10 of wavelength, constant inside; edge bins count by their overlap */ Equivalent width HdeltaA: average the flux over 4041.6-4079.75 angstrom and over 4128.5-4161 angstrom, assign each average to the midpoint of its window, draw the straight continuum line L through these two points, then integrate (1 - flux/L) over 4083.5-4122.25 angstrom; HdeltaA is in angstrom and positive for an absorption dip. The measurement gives 3.0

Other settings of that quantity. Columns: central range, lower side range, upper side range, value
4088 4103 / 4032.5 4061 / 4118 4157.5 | 0.8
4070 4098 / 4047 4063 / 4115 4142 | 0.8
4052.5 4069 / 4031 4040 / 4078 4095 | -2.3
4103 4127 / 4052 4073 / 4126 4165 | 2.1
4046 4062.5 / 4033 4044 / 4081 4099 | -1.6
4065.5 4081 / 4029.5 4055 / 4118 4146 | -1.8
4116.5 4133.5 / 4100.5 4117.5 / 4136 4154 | 0.0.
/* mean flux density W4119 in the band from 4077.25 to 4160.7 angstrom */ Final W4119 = 14.1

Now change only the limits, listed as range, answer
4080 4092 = 14.8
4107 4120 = 13.9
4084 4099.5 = 13.5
